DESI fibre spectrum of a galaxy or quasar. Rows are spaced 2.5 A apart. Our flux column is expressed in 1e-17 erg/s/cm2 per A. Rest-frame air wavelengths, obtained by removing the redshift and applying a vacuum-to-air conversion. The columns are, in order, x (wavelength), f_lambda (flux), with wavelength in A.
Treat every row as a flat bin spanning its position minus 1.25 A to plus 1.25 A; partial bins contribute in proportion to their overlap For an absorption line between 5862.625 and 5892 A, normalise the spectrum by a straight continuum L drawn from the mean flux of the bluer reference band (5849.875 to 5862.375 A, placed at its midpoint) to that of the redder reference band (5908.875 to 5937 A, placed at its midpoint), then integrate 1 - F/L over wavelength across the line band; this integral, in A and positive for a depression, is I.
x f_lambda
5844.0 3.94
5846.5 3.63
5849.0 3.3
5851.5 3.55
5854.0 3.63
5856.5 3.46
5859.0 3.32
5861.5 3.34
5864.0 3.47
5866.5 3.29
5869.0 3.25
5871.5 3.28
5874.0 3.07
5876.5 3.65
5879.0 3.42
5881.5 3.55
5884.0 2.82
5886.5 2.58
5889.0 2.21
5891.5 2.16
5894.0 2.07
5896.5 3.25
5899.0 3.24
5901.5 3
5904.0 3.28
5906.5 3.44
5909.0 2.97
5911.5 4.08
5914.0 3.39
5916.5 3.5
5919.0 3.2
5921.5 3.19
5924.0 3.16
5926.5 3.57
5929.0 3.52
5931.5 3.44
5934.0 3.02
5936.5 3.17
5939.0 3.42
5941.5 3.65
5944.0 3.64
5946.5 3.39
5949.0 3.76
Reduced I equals 3.0 A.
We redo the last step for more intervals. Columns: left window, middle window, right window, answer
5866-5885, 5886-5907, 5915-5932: 3.4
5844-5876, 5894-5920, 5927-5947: 1.0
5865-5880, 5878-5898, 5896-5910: 3.1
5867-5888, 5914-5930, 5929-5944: -0.1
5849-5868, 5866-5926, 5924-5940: 4.5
